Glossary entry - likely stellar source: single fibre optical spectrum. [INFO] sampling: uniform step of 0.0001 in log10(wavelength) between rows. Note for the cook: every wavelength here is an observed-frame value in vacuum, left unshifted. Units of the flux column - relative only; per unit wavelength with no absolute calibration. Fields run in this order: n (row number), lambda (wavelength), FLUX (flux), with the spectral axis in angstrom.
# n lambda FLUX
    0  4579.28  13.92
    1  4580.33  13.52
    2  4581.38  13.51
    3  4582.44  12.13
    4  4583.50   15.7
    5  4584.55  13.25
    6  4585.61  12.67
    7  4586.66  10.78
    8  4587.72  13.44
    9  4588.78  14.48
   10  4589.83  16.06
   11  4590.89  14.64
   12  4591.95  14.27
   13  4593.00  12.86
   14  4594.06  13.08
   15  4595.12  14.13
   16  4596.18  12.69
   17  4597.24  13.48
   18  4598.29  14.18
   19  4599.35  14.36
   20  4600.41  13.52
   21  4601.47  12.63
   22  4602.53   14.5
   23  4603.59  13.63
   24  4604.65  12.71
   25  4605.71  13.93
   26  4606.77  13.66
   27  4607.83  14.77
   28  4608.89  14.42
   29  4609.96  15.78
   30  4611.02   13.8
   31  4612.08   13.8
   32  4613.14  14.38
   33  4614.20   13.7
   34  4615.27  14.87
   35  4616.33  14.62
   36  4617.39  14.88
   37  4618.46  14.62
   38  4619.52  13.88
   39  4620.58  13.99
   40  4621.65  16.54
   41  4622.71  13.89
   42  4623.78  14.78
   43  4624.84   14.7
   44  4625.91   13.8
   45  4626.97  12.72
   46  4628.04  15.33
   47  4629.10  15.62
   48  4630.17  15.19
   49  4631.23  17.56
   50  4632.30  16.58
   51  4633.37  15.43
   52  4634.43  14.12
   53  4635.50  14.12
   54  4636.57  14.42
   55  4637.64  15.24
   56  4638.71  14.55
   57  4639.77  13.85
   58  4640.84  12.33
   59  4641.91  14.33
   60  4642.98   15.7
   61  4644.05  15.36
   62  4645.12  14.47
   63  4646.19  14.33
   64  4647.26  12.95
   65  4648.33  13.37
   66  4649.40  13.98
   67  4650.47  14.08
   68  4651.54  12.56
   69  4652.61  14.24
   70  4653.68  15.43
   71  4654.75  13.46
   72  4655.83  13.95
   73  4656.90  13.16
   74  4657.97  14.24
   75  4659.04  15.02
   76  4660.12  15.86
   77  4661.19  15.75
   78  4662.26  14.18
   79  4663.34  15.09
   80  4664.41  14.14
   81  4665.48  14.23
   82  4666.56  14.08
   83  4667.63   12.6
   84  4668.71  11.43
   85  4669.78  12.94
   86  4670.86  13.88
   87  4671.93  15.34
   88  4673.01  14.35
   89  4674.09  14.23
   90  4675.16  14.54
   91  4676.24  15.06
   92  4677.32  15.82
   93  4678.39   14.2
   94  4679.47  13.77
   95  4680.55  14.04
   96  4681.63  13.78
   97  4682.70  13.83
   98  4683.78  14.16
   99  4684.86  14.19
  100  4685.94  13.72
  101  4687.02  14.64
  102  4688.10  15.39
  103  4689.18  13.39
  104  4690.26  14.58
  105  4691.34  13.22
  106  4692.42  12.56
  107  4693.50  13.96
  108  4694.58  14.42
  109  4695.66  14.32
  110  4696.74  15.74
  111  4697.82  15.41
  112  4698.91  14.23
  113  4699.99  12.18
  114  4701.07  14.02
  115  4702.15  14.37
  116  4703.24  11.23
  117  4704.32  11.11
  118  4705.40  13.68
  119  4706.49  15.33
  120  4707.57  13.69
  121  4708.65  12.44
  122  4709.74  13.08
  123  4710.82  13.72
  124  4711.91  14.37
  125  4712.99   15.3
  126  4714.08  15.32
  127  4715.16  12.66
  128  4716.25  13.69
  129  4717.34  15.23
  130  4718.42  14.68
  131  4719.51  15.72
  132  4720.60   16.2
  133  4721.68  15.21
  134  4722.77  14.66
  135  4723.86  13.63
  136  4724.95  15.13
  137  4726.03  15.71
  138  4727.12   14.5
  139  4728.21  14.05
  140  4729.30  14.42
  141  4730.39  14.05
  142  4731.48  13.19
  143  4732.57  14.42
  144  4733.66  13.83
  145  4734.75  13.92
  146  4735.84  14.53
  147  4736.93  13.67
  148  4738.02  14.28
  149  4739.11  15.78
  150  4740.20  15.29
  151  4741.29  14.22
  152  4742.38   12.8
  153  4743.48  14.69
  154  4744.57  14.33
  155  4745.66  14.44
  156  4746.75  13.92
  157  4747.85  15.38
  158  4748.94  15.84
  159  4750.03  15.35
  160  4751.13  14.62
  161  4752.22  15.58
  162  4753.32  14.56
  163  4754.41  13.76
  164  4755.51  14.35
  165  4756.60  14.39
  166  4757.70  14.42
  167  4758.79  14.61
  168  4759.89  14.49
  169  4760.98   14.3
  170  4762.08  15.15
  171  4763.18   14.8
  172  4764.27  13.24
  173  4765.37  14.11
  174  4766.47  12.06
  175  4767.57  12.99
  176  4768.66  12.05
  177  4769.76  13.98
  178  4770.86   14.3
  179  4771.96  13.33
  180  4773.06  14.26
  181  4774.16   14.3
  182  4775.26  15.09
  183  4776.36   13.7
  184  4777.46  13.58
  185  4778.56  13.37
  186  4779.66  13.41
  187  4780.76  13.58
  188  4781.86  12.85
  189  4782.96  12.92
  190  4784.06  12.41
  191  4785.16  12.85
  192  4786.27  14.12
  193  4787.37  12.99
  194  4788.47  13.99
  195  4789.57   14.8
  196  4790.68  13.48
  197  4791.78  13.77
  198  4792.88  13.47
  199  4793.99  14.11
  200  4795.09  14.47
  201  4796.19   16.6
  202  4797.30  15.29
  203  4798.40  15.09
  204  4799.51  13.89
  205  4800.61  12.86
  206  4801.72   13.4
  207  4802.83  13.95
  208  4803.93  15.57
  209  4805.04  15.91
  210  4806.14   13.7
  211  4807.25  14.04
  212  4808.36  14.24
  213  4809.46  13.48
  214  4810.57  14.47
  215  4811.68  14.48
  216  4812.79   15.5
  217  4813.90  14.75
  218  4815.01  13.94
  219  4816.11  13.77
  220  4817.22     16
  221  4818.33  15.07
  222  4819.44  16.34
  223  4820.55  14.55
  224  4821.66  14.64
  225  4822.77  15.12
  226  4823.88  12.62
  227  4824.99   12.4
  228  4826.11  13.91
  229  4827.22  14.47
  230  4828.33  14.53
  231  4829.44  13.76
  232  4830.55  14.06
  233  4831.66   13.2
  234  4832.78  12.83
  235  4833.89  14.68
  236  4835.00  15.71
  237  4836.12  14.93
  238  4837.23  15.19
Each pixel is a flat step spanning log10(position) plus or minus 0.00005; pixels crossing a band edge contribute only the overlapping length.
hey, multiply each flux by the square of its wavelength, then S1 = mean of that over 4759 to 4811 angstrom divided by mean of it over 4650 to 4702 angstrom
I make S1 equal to 1.03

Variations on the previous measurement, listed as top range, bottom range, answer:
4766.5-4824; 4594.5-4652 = 1.06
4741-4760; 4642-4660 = 1.07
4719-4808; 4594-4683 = 1.05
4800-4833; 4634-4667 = 1.07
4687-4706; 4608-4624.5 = 0.98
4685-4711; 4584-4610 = 1.05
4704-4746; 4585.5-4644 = 1.05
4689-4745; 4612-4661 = 1.01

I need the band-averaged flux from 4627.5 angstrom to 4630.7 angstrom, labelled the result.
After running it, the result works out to 15.4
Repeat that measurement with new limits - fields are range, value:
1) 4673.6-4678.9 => 14.8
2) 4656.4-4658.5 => 13.7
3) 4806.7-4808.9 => 14.1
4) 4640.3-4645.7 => 14.4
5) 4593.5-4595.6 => 13.6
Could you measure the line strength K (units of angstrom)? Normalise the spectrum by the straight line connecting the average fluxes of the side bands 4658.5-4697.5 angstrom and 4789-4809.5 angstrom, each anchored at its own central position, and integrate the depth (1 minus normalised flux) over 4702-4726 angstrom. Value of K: 0.2 angstrom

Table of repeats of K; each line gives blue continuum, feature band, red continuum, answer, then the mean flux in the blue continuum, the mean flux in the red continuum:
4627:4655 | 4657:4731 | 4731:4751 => 1.5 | 14.5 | 14.4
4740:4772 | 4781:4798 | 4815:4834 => 0.4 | 14.2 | 14.2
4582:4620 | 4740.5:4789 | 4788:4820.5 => 1.3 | 13.9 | 14.5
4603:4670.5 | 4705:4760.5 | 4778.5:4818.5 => -1.0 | 14.3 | 14.1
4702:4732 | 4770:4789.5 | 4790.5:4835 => 0.9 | 14.2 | 14.3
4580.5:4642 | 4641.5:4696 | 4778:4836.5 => 0.1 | 14.2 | 14.2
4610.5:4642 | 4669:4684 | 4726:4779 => 0.2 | 14.6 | 14.2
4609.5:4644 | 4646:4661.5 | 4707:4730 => 0.5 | 14.7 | 14.4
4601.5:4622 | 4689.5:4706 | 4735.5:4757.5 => 0.9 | 14.3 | 14.6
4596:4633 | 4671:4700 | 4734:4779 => 0.1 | 14.4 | 14.2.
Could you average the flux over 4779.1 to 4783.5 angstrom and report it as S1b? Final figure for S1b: 13.2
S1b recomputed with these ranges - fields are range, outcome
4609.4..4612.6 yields 14.4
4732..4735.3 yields 14.1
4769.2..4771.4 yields 14.1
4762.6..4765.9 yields 14.1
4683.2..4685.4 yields 14.1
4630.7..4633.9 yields 16.5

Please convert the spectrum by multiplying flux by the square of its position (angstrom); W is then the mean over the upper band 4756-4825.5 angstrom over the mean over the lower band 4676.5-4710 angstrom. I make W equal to 1.1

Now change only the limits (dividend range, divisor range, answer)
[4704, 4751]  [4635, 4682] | 1.04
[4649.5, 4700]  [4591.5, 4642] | 1.02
